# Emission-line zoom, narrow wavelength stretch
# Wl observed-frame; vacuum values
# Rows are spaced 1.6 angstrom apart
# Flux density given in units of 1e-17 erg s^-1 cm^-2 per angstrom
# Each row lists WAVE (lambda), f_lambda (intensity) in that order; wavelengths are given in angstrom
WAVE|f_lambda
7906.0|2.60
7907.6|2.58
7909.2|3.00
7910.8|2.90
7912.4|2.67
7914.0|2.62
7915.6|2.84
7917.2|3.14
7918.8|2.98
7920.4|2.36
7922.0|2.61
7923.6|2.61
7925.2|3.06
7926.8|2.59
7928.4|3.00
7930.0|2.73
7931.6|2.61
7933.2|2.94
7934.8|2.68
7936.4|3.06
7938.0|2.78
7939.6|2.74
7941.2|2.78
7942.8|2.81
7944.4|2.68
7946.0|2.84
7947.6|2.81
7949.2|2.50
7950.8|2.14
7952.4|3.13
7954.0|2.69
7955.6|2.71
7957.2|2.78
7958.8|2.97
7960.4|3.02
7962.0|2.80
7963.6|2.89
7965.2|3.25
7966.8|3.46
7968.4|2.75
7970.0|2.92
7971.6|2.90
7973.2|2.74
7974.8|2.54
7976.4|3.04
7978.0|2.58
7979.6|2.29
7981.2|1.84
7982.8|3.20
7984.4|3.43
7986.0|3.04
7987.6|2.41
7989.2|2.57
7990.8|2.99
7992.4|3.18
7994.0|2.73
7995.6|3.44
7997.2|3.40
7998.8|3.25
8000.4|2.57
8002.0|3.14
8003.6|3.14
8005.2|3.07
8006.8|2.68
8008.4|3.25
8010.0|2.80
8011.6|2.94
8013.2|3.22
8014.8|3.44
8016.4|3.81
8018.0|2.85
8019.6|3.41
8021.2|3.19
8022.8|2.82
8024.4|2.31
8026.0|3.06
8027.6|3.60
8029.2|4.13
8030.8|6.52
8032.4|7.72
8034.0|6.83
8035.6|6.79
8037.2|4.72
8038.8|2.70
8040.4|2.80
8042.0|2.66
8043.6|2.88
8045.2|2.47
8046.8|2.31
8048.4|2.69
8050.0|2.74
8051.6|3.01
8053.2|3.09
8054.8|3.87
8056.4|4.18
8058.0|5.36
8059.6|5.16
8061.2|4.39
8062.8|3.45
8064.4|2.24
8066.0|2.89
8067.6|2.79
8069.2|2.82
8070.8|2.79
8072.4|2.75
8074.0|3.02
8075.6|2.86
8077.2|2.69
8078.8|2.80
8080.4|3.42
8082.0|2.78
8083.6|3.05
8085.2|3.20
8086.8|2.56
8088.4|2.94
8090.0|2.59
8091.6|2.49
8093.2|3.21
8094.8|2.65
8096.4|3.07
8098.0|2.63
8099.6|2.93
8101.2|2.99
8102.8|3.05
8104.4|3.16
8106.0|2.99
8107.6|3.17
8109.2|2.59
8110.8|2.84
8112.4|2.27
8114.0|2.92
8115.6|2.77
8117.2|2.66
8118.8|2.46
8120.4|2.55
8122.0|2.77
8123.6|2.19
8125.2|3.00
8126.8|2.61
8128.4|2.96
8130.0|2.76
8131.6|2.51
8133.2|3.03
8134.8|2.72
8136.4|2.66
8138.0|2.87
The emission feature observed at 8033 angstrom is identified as H-alpha 6563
